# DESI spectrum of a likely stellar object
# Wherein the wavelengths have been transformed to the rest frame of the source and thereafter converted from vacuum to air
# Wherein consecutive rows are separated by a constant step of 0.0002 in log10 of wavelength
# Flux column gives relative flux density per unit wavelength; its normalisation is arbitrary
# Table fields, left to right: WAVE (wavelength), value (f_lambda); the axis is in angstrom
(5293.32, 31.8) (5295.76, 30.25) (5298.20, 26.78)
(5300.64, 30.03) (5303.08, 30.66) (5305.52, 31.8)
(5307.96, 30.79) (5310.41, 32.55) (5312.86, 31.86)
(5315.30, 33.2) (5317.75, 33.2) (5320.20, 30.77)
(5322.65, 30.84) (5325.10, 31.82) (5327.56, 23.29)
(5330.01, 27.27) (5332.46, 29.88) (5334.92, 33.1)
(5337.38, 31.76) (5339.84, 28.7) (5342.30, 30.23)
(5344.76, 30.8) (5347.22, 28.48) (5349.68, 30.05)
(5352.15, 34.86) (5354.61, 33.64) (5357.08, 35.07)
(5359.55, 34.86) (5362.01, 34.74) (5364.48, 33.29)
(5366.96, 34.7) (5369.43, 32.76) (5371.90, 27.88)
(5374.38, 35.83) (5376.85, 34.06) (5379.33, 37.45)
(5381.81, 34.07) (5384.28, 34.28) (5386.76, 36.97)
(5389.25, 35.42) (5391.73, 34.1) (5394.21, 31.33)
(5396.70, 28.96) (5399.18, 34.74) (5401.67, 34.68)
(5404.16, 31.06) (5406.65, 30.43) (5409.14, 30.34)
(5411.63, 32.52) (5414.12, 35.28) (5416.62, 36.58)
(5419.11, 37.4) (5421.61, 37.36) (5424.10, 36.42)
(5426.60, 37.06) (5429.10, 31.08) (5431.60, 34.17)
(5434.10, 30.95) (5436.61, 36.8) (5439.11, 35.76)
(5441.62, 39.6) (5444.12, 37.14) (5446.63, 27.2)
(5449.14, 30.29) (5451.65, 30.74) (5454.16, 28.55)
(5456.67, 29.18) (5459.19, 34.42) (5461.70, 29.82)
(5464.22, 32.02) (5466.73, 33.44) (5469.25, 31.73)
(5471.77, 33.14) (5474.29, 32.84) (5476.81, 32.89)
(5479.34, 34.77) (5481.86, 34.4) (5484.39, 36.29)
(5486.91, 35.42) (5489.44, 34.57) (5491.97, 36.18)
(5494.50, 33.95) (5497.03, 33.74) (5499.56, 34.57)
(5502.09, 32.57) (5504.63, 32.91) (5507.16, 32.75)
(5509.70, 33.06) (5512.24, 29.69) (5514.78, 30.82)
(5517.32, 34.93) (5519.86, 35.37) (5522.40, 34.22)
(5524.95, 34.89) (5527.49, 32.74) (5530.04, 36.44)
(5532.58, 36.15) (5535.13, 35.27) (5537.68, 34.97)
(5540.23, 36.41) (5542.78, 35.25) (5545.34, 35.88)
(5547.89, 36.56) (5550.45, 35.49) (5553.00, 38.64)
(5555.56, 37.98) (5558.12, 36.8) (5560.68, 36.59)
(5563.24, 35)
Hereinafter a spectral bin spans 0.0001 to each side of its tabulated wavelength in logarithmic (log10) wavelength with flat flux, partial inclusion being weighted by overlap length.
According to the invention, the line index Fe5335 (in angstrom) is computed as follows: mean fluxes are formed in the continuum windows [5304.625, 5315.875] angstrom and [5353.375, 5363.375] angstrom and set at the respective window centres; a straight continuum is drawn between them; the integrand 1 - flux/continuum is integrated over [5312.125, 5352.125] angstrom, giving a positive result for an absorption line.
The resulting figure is 3.3 angstrom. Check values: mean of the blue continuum 32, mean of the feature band 30.4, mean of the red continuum 34.6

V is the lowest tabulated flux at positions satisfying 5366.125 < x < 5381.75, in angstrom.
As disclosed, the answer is 27.88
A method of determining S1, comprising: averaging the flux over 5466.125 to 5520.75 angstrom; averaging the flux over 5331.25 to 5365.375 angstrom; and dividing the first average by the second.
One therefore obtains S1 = 1.05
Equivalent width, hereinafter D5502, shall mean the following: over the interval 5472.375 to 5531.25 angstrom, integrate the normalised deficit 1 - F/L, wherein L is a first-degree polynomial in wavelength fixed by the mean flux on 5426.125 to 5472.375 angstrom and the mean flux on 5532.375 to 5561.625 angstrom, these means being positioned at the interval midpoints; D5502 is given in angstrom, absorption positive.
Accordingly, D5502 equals 1.3 angstrom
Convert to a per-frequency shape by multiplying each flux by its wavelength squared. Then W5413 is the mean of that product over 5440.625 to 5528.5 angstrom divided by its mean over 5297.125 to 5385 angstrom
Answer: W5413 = 1.1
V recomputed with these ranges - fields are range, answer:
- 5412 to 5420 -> 35.28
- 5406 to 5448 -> 27.2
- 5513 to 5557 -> 30.82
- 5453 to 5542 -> 28.55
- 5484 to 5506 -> 32.57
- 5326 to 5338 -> 23.29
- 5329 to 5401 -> 27.27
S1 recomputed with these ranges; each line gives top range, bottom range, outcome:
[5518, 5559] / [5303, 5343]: 1.17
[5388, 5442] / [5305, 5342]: 1.11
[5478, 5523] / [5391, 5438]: 1.00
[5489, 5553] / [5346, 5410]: 1.04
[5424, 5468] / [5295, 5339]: 1.08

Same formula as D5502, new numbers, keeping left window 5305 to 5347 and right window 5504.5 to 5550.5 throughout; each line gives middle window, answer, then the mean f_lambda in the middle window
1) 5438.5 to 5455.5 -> 0.1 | 32.6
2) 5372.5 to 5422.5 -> -3.2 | 34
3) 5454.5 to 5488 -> 0.4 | 33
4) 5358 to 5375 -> -1.1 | 33.4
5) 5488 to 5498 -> -0.3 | 34.6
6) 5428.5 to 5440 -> -0.4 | 33.8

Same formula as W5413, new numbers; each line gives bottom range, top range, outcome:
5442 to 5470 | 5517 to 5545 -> 1.15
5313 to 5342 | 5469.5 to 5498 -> 1.20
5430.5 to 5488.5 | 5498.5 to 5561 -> 1.08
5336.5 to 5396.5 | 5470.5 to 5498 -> 1.09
